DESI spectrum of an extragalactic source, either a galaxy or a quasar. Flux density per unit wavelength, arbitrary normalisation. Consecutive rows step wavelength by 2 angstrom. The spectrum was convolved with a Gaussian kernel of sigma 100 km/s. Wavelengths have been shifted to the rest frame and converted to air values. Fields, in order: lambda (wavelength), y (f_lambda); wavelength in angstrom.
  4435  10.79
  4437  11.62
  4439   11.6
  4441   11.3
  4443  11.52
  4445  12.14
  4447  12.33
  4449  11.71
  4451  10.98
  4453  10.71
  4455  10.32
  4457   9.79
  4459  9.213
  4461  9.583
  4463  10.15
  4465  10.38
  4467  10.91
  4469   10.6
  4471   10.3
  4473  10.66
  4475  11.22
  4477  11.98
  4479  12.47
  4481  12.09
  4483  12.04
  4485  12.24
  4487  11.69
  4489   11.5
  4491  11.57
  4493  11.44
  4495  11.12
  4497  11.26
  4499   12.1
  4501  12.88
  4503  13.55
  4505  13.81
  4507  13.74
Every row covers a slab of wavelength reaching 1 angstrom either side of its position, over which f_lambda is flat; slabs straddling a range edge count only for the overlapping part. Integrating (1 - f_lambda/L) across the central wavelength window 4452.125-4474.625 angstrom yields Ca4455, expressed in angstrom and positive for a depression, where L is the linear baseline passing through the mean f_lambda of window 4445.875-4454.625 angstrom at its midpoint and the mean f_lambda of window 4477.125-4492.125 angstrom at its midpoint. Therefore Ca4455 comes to 2.6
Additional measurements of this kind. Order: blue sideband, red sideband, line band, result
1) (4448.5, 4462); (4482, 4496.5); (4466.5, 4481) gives -0.3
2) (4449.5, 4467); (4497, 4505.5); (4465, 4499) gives 0.6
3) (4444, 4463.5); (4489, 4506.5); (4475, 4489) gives -0.4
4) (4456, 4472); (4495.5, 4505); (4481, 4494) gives -0.1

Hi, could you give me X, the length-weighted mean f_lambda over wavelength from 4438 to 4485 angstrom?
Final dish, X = 11.1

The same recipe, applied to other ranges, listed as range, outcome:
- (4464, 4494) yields 11.4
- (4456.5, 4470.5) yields 10.1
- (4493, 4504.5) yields 12.2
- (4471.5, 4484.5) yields 11.7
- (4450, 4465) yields 10.1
